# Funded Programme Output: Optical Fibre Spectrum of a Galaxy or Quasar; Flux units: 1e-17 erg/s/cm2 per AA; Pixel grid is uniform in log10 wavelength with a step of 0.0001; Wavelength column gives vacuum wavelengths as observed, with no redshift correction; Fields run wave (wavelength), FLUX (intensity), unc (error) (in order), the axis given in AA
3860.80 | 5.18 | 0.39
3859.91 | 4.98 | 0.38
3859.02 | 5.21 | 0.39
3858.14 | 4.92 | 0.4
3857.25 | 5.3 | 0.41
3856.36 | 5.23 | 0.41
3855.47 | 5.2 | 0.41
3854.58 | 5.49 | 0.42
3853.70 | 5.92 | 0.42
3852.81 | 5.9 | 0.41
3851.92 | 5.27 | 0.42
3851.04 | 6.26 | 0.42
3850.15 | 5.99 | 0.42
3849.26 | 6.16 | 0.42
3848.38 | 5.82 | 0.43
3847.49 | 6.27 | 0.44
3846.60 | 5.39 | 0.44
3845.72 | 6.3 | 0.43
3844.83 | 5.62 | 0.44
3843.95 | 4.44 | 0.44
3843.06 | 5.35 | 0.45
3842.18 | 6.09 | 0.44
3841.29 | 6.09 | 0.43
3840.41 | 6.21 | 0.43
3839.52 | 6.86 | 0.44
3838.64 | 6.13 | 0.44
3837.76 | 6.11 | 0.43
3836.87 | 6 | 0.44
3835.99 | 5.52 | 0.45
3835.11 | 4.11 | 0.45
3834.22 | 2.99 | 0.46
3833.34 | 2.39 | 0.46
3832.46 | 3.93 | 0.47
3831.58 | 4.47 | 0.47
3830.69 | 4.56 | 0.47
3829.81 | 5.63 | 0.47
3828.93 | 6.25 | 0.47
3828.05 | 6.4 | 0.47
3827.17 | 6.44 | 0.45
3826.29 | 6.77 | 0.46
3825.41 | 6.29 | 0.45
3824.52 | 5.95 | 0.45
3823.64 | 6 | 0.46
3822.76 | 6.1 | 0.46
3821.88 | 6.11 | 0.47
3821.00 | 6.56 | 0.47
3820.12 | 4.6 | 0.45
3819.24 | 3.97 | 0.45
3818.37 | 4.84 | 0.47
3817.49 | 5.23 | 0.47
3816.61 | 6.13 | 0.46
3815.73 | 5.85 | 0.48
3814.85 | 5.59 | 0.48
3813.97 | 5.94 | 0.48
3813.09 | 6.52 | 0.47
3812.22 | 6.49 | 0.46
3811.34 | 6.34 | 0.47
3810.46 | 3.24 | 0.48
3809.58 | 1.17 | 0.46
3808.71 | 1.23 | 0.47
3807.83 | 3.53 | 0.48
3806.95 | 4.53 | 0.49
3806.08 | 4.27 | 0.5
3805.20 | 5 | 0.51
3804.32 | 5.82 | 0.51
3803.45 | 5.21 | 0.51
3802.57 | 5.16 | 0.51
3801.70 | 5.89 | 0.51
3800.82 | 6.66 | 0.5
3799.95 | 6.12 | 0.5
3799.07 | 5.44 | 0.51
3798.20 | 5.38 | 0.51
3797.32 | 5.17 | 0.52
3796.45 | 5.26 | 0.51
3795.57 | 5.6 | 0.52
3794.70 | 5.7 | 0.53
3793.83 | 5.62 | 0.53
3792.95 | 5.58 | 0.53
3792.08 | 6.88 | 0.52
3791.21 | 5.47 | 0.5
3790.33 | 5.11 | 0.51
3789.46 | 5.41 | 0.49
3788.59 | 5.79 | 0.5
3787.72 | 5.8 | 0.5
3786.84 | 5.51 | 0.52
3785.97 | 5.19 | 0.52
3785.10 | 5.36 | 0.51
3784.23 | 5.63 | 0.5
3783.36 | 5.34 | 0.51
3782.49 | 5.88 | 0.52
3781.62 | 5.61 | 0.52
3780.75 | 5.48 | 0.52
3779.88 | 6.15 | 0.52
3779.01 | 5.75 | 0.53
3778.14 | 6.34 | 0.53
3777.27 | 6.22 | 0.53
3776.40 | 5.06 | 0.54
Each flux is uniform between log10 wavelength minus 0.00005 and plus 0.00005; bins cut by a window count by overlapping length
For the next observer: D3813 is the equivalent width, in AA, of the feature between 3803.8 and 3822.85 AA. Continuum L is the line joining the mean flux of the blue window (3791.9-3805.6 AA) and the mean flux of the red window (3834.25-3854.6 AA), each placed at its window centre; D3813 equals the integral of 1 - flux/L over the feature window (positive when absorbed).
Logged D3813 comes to 2.5 AA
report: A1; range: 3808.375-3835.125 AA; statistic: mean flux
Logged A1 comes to 5.13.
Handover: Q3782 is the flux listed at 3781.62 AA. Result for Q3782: 5.61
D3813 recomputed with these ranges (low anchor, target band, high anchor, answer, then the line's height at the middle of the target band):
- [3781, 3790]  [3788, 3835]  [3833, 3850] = 2.34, 5.52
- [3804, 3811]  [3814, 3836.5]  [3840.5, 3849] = -3.76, 4.62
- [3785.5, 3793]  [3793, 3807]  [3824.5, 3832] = 0.60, 5.7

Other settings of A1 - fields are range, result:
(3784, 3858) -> 5.42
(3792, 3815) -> 5.13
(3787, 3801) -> 5.66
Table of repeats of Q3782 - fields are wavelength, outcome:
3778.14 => 6.34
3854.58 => 5.49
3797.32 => 5.17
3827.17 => 6.44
